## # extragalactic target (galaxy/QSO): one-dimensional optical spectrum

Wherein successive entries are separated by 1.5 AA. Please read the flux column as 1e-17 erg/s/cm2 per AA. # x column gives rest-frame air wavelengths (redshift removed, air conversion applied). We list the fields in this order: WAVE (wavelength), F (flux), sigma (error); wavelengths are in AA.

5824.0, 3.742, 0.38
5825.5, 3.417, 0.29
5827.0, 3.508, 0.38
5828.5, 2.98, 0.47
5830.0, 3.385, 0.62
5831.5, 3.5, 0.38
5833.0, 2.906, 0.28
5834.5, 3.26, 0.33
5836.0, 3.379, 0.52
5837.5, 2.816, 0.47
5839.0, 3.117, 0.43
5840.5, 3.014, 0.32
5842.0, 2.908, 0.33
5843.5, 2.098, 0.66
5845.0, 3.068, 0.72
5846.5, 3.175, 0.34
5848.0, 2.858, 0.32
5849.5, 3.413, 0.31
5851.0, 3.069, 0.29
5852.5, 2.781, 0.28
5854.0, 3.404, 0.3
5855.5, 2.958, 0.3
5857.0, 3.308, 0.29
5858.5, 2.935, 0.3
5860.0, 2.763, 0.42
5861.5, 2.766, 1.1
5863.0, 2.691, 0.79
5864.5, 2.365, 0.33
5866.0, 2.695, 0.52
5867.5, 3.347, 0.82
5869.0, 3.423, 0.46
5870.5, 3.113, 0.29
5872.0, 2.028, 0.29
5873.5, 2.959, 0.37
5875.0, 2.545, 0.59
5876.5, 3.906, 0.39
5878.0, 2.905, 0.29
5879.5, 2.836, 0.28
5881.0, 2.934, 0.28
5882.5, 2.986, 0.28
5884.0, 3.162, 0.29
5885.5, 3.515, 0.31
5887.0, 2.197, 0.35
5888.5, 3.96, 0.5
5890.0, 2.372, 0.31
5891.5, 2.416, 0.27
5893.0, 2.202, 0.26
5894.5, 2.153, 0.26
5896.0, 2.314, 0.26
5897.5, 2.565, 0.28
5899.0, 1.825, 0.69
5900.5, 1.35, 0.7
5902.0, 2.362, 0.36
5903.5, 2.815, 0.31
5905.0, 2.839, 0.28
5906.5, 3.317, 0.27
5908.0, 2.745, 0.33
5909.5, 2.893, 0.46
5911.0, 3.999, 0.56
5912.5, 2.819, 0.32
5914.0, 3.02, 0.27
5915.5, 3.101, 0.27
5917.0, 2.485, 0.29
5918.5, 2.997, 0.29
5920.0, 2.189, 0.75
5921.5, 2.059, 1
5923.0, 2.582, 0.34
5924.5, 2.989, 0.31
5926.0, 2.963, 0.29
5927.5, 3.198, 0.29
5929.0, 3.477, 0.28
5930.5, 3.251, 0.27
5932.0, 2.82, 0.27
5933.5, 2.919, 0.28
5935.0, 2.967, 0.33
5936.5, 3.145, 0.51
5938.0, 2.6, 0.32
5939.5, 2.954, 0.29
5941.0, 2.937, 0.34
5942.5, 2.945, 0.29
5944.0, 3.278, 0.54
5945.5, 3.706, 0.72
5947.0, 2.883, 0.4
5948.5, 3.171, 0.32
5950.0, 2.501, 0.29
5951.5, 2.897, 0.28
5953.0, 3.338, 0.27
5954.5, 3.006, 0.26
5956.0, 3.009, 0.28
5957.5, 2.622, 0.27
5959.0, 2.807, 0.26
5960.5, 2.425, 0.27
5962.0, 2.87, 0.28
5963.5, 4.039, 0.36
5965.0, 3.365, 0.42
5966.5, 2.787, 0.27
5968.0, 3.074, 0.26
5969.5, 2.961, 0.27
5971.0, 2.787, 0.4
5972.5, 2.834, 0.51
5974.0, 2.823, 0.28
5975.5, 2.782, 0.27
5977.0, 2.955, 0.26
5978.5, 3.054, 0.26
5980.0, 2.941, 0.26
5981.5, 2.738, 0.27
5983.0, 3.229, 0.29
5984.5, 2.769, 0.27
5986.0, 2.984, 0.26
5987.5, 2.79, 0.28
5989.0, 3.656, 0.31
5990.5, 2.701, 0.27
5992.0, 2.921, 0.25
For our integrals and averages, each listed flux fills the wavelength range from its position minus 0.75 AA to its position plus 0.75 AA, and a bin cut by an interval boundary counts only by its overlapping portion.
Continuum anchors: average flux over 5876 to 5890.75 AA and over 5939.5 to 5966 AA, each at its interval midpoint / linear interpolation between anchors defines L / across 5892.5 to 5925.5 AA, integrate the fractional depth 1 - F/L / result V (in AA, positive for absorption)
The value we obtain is 4.65 AA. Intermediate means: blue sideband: 3.06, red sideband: 3.04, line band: 2.62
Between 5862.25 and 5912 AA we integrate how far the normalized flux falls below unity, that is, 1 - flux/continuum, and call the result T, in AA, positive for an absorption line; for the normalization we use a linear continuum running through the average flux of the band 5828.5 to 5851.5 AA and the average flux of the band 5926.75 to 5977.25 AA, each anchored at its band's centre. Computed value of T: 4.2 AA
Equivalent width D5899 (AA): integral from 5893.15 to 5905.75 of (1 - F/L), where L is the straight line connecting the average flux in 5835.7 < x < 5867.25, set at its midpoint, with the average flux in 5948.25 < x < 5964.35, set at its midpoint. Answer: 2.9 AA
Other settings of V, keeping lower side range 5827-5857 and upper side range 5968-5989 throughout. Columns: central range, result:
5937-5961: 0.09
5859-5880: 1.12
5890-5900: 2.60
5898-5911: 1.74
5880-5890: -0.11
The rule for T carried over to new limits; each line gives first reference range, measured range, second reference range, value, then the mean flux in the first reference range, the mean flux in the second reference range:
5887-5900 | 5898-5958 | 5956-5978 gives -4.4 AA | 2.44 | 2.94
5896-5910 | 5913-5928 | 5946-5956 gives -0.4 AA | 2.51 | 2.99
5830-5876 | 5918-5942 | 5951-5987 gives 0.7 AA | 2.97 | 2.96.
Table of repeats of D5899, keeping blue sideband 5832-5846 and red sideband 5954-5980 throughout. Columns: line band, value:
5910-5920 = -0.1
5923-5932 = -0.4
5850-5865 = 0.2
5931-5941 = 0.1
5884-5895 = 0.8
